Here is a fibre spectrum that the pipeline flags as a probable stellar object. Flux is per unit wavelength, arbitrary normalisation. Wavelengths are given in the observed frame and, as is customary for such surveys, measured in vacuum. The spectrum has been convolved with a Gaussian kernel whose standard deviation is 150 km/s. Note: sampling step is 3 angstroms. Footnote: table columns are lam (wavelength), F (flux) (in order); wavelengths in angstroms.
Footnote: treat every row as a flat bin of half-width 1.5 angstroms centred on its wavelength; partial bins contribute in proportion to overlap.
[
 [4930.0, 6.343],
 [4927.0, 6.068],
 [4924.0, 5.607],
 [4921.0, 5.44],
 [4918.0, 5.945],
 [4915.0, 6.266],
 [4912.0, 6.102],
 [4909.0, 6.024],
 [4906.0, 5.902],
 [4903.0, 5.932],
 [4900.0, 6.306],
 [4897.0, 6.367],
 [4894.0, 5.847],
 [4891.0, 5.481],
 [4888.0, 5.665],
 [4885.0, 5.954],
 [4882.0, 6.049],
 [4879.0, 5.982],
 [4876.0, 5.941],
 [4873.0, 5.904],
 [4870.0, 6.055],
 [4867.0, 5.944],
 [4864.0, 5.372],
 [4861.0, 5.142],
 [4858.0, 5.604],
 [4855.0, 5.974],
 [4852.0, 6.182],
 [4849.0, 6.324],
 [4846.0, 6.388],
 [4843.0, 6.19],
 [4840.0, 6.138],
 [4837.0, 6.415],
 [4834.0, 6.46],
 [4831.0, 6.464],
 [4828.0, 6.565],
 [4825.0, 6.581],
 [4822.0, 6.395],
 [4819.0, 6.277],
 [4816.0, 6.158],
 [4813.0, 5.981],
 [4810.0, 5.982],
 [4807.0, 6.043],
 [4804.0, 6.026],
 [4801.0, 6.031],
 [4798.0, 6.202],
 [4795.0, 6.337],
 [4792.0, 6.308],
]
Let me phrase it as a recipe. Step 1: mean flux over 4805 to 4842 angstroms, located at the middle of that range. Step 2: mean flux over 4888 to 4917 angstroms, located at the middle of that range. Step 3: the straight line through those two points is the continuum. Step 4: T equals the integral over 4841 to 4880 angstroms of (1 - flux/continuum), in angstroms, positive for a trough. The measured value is 1.4 angstroms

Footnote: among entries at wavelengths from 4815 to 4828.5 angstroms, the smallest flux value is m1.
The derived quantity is 6.158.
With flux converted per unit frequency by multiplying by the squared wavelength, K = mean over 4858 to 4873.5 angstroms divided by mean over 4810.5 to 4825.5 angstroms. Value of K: 0.9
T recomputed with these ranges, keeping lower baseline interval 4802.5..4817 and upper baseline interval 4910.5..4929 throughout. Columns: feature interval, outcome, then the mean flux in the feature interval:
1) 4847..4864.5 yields 0.5 angstroms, 5.81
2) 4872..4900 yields 0.1 angstroms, 5.93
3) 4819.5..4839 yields -1.5 angstroms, 6.46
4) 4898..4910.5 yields -0.3 angstroms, 6.05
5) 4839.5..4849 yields -0.4 angstroms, 6.26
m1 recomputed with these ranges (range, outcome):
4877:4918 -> 5.481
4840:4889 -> 5.142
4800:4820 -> 5.981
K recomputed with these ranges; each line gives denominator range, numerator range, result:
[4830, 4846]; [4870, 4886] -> 0.96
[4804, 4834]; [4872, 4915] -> 0.98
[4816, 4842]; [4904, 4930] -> 0.96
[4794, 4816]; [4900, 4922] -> 1.03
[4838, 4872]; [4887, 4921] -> 1.02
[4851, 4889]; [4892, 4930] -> 1.05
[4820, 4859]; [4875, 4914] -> 0.97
